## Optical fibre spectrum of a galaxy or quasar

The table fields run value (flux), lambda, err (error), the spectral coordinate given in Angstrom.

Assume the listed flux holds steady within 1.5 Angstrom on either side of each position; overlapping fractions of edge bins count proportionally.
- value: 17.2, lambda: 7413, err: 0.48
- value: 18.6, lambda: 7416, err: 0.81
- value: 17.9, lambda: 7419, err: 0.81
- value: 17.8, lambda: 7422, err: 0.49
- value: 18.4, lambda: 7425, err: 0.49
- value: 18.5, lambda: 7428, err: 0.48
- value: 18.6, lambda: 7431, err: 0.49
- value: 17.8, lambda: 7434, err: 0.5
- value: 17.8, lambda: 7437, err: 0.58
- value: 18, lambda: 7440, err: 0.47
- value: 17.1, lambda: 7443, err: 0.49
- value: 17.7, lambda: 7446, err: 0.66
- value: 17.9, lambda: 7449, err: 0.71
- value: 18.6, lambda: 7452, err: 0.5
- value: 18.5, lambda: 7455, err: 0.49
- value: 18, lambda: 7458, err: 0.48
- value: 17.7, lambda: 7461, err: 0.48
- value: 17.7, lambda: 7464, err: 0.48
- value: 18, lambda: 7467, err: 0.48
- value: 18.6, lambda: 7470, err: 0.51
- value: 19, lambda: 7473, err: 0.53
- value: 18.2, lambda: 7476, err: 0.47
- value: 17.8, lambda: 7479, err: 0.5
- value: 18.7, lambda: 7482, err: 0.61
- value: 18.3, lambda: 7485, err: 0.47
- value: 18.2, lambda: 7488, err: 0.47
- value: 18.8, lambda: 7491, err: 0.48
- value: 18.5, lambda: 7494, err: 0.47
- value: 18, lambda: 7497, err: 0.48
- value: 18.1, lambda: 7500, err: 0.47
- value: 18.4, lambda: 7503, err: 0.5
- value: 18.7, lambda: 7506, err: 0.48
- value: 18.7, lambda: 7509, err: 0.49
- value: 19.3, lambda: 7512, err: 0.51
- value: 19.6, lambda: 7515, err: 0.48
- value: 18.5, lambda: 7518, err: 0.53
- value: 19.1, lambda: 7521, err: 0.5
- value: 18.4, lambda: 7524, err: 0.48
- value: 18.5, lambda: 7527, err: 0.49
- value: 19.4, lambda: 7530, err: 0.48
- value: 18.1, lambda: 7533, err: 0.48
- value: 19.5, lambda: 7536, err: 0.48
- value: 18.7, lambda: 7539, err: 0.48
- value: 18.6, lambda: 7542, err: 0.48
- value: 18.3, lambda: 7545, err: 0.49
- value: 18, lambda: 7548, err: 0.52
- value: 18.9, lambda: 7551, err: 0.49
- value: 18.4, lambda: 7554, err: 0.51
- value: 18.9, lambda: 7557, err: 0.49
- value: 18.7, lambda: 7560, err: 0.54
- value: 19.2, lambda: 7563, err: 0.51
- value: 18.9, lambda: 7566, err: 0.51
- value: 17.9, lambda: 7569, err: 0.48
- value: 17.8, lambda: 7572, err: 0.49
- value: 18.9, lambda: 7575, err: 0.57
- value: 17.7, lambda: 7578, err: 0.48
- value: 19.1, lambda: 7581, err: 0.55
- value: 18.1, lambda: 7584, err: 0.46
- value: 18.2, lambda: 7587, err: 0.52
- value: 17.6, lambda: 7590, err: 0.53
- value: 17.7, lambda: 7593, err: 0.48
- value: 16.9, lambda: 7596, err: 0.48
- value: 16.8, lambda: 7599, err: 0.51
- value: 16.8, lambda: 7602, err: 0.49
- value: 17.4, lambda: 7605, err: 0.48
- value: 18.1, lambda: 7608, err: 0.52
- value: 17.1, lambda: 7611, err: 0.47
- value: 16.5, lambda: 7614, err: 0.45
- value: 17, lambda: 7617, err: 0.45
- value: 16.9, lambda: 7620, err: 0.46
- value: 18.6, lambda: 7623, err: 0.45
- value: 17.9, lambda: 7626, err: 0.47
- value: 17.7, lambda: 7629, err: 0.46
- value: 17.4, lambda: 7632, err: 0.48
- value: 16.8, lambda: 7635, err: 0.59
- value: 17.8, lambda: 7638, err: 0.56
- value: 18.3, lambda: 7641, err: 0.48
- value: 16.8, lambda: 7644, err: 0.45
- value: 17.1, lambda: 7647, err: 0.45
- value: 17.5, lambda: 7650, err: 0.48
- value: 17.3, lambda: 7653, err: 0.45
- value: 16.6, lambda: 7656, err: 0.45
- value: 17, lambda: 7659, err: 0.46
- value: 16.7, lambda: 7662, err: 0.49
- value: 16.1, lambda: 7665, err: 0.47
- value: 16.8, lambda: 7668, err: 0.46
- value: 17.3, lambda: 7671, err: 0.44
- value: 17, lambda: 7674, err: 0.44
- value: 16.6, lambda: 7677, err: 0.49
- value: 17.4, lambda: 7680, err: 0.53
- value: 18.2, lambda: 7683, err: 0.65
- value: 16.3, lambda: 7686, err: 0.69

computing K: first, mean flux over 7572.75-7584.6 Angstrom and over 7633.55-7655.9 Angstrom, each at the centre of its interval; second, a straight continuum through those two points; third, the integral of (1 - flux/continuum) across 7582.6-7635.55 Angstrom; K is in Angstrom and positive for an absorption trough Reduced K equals 1.5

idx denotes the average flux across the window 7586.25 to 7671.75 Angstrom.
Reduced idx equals 17.3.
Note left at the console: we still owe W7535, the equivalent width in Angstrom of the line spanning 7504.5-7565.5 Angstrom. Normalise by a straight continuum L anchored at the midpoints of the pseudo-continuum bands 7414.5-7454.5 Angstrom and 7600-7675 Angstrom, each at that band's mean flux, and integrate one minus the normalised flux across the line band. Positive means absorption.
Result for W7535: -3.9 Angstrom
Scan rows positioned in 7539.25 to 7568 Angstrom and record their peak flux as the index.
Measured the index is 19.2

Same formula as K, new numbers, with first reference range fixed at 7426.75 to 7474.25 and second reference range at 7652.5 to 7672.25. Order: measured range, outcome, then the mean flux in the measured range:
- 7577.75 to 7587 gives -0.58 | 18.4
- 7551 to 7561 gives -0.72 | 18.7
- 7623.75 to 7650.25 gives -0.87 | 17.5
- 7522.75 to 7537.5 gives -0.99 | 18.8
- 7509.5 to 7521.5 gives -0.95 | 19.1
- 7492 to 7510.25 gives -0.64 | 18.4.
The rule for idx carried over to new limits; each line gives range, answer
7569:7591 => 18.2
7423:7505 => 18.2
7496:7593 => 18.6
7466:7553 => 18.6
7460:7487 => 18.2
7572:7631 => 17.6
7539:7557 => 18.5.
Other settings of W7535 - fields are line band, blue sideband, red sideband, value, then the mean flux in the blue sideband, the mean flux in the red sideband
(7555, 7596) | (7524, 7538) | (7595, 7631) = -0.7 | 18.8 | 17.3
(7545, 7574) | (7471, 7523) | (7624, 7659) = -0.7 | 18.6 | 17.4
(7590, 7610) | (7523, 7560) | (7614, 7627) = 0.5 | 18.6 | 17.5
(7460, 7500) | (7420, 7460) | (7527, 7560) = 0.0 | 18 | 18.7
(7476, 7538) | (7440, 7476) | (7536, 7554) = -0.9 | 18.1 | 18.6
